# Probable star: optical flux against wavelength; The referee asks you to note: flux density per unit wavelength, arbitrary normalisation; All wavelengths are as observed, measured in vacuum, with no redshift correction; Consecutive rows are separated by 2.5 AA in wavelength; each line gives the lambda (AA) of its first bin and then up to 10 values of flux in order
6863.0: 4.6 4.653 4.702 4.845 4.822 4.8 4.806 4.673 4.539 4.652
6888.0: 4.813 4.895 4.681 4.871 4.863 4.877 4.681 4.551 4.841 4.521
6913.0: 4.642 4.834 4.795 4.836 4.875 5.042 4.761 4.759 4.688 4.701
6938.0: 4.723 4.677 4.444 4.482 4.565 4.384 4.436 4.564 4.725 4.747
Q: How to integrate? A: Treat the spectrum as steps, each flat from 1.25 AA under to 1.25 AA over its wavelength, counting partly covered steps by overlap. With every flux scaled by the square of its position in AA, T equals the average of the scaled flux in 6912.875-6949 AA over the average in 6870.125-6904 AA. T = 1.0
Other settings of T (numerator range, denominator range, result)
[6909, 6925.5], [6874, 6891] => 1.02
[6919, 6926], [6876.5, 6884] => 1.06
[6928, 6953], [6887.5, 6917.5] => 0.98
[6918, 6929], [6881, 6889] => 1.06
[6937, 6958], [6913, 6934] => 0.95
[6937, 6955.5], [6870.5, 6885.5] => 0.98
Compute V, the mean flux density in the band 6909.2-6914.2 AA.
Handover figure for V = 4.58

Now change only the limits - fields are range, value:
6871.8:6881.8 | 4.77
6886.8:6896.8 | 4.82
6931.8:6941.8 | 4.7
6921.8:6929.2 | 4.89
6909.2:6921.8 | 4.73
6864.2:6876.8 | 4.76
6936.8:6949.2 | 4.58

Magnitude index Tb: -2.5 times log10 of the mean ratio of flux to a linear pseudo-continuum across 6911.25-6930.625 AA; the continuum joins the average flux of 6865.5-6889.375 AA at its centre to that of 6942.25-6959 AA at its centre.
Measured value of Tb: -0.049 mag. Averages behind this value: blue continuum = 4.74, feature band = 4.81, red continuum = 4.51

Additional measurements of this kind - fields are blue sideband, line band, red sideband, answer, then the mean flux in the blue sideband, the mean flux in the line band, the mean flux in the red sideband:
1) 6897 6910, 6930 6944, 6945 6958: -0.02 mag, 4.75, 4.66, 4.51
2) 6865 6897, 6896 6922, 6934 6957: -0.02 mag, 4.75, 4.75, 4.56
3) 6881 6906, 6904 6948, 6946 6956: -0.03 mag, 4.75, 4.71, 4.48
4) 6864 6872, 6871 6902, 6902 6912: -0.02 mag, 4.73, 4.78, 4.65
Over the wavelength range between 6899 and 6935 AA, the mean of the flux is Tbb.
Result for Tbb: 4.76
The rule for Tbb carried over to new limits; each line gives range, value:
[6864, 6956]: 4.71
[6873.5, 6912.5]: 4.74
